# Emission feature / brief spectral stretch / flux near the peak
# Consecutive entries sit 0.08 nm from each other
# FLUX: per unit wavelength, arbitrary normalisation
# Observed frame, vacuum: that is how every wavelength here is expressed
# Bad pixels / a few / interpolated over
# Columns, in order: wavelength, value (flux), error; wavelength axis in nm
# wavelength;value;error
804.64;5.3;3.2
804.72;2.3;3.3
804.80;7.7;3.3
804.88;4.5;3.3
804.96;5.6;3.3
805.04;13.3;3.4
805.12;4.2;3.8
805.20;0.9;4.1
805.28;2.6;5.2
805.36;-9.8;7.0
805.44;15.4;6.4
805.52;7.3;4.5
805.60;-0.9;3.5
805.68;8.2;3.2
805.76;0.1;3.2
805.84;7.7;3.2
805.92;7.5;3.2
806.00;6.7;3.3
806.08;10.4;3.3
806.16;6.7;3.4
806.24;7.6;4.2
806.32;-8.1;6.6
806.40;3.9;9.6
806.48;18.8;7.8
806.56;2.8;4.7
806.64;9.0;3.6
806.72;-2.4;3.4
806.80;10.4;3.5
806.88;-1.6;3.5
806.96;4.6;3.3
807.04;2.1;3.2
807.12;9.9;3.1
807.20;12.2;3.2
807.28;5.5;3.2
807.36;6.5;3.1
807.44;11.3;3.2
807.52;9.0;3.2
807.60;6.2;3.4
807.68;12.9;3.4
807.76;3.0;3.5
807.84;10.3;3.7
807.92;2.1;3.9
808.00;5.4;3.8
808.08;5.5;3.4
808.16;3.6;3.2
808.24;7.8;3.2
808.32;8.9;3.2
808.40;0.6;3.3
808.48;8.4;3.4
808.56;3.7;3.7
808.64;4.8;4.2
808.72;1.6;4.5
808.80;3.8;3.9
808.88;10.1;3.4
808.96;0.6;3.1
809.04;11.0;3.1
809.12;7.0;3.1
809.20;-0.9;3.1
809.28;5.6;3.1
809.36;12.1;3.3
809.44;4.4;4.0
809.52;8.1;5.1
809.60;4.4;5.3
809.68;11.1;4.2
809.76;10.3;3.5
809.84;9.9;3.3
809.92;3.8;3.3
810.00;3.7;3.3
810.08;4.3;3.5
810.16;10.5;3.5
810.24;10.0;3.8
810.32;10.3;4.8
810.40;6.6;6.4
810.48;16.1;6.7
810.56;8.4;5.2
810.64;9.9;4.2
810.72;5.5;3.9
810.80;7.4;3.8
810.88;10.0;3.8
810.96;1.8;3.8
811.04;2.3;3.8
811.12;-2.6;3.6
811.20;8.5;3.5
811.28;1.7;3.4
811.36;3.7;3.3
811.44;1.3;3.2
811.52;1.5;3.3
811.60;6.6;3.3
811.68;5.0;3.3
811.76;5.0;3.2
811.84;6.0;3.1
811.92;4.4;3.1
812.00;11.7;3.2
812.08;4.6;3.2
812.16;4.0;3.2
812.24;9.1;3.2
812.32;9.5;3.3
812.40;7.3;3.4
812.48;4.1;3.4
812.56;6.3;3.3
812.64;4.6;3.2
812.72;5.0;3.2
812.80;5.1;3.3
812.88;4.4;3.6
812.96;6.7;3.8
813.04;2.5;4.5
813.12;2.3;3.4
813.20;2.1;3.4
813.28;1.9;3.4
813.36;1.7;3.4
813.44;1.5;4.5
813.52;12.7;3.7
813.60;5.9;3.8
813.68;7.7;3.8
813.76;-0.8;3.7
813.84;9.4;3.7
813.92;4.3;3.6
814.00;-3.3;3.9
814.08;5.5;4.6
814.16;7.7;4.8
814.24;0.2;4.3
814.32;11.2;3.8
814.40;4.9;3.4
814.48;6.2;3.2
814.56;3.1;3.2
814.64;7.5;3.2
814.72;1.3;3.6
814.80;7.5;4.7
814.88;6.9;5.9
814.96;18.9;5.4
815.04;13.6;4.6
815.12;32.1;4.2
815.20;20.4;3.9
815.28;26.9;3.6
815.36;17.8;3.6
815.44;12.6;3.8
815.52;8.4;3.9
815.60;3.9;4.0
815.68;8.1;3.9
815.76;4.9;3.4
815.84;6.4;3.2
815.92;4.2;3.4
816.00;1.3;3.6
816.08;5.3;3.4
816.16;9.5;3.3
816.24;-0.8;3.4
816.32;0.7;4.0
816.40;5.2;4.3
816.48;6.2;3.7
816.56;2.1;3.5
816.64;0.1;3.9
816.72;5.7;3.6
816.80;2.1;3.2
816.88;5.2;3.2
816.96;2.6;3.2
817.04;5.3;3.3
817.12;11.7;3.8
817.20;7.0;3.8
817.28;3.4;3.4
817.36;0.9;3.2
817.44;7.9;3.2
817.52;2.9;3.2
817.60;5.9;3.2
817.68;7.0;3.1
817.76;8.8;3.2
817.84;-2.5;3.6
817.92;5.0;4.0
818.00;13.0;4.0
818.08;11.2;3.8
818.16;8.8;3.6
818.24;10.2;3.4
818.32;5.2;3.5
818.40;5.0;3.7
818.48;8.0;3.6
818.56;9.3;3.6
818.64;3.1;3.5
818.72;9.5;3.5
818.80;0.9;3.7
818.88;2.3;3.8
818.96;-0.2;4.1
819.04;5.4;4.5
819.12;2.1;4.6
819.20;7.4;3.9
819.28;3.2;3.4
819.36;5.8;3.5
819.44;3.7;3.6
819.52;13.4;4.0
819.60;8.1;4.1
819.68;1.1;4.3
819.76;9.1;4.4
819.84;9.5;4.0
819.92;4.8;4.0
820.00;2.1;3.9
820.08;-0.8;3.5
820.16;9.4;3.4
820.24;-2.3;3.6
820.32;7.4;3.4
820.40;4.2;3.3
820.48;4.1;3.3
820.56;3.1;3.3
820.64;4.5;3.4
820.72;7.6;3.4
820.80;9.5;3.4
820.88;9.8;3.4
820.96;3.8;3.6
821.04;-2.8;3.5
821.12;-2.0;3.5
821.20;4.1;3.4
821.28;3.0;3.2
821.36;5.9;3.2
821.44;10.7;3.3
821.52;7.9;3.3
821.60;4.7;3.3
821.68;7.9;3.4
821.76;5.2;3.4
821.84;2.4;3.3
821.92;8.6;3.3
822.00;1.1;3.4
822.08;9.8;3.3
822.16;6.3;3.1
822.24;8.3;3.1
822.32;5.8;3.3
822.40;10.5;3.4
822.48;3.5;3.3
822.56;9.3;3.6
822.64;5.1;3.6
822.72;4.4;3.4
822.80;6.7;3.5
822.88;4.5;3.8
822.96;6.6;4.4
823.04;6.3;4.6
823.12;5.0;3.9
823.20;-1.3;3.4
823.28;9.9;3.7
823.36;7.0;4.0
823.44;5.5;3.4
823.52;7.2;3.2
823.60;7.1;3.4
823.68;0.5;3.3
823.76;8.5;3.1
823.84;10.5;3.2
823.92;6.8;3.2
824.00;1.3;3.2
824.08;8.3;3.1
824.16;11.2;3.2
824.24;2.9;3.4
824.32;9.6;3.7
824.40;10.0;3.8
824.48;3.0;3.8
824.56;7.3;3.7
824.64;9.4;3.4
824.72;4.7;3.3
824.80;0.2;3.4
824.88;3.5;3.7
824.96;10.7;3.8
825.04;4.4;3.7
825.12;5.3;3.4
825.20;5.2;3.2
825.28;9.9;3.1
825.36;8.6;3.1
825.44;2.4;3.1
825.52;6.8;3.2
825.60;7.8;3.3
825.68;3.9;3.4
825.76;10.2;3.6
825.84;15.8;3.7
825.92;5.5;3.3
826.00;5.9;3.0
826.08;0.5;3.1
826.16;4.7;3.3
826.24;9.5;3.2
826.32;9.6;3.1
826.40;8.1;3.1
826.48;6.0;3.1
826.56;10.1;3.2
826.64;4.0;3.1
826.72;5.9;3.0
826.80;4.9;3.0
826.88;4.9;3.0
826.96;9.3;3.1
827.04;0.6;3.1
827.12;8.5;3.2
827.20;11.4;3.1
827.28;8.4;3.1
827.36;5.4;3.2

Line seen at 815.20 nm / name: H-gamma 4340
